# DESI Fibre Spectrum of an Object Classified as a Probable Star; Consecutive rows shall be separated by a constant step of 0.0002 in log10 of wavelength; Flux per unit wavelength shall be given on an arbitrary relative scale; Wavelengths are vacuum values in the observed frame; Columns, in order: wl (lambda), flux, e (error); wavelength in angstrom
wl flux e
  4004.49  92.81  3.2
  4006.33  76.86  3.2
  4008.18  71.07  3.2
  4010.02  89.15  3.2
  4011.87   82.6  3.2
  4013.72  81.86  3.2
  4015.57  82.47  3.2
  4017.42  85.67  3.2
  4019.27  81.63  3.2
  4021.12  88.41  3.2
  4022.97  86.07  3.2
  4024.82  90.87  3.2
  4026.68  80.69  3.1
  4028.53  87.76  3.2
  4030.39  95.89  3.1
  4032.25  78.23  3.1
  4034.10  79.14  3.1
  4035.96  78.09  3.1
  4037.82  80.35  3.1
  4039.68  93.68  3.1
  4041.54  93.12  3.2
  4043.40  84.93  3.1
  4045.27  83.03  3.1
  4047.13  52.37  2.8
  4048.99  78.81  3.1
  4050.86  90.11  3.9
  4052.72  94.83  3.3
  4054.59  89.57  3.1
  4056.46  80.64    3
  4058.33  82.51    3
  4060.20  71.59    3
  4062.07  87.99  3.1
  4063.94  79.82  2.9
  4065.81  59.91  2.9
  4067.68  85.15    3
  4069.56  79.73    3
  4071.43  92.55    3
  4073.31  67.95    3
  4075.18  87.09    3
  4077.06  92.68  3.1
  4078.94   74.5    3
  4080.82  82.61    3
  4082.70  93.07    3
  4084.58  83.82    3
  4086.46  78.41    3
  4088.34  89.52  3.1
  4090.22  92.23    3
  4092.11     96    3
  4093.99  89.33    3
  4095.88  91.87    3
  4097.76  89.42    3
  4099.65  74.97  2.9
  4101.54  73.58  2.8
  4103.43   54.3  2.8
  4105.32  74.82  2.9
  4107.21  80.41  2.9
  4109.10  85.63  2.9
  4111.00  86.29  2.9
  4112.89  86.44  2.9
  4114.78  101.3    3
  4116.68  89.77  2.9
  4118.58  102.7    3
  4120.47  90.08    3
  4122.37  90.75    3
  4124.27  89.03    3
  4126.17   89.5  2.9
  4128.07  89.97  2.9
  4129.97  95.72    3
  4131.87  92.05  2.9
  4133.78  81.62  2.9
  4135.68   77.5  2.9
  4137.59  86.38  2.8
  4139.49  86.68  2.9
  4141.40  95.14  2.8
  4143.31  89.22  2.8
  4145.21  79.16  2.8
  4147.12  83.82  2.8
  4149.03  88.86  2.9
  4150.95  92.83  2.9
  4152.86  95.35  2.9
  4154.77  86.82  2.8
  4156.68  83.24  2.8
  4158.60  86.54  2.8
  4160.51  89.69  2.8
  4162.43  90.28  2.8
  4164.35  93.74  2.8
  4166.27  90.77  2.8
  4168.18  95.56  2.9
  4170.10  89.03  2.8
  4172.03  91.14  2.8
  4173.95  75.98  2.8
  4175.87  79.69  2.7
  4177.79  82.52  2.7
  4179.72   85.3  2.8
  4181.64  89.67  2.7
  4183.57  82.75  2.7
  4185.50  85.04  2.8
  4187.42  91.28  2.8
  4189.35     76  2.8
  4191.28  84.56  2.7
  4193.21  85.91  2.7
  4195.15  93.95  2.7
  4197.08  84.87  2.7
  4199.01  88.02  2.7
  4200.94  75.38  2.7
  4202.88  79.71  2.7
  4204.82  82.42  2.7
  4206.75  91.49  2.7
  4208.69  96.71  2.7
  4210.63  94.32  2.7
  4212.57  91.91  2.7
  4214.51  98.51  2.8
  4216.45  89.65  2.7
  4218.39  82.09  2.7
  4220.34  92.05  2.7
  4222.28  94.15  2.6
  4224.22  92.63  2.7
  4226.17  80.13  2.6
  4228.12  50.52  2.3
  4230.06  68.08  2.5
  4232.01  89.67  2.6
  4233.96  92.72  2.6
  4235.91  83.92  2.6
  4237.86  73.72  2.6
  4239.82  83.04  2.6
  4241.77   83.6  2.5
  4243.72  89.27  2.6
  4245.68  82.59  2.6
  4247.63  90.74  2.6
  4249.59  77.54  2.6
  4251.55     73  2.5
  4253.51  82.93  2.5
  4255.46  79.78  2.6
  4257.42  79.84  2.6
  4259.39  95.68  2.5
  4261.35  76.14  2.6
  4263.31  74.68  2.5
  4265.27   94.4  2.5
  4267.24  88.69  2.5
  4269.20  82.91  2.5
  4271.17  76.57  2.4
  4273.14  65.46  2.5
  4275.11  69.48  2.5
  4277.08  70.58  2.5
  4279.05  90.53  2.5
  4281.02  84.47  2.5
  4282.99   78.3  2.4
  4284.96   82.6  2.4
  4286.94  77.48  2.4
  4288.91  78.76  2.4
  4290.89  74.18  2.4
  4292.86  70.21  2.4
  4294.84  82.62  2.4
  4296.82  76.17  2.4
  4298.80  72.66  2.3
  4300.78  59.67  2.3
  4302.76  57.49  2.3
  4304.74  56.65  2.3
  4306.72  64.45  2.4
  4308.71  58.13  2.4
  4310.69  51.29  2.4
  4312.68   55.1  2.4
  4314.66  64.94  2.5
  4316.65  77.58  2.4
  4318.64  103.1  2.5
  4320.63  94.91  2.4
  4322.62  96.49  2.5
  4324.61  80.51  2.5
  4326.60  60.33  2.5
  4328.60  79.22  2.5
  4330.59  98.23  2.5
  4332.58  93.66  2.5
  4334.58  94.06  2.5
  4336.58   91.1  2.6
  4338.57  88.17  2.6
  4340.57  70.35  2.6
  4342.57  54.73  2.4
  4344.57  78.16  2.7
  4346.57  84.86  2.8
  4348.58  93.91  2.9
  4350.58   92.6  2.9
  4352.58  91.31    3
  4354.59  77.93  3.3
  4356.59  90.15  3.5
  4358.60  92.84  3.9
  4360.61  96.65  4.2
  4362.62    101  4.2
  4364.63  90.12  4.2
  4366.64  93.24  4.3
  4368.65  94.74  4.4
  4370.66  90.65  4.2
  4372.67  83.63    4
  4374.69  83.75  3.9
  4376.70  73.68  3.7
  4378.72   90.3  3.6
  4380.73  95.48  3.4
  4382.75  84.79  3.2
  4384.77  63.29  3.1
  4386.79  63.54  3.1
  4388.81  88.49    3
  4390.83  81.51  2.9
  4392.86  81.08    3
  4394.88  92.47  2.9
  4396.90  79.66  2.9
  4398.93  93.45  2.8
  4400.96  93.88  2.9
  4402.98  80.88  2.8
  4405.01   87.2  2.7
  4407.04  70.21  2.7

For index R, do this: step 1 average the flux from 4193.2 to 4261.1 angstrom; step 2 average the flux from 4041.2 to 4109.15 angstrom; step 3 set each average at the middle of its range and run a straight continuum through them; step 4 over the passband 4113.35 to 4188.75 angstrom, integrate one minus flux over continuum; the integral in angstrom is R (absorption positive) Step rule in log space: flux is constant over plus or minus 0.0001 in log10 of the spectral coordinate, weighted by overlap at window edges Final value -4.69 angstrom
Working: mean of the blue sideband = 82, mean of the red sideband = 84.7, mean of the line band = 88.5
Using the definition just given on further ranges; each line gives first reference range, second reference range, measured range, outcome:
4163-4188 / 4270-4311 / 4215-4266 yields -2.9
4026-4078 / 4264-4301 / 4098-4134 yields -2.1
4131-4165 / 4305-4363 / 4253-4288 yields 1.3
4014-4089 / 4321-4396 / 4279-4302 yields 2.3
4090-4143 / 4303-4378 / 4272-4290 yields 1.3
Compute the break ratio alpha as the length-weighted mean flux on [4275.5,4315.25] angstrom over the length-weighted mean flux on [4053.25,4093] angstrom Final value 0.84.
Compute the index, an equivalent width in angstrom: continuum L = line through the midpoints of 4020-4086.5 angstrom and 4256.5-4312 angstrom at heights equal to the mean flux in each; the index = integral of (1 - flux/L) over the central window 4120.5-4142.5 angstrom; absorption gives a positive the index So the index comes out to -2.3 angstrom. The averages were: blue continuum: 83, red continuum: 74.5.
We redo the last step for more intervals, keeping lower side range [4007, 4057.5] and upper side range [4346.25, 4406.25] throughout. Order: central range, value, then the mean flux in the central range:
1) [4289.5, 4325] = 5.9 angstrom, 72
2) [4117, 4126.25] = -0.9 angstrom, 92.5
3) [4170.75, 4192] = 0.3 angstrom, 84.1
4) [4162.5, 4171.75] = -0.8 angstrom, 92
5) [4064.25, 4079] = 0.7 angstrom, 80.3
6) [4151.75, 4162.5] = -0.5 angstrom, 88.6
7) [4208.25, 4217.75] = -0.9 angstrom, 93.7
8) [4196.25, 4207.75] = 0.2 angstrom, 83.7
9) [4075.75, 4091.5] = -0.4 angstrom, 86.1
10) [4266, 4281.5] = 1.3 angstrom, 78.6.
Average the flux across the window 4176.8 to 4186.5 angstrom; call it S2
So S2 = 85.1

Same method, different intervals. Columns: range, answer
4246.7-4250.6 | 83.8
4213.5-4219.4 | 90.1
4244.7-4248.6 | 86.7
